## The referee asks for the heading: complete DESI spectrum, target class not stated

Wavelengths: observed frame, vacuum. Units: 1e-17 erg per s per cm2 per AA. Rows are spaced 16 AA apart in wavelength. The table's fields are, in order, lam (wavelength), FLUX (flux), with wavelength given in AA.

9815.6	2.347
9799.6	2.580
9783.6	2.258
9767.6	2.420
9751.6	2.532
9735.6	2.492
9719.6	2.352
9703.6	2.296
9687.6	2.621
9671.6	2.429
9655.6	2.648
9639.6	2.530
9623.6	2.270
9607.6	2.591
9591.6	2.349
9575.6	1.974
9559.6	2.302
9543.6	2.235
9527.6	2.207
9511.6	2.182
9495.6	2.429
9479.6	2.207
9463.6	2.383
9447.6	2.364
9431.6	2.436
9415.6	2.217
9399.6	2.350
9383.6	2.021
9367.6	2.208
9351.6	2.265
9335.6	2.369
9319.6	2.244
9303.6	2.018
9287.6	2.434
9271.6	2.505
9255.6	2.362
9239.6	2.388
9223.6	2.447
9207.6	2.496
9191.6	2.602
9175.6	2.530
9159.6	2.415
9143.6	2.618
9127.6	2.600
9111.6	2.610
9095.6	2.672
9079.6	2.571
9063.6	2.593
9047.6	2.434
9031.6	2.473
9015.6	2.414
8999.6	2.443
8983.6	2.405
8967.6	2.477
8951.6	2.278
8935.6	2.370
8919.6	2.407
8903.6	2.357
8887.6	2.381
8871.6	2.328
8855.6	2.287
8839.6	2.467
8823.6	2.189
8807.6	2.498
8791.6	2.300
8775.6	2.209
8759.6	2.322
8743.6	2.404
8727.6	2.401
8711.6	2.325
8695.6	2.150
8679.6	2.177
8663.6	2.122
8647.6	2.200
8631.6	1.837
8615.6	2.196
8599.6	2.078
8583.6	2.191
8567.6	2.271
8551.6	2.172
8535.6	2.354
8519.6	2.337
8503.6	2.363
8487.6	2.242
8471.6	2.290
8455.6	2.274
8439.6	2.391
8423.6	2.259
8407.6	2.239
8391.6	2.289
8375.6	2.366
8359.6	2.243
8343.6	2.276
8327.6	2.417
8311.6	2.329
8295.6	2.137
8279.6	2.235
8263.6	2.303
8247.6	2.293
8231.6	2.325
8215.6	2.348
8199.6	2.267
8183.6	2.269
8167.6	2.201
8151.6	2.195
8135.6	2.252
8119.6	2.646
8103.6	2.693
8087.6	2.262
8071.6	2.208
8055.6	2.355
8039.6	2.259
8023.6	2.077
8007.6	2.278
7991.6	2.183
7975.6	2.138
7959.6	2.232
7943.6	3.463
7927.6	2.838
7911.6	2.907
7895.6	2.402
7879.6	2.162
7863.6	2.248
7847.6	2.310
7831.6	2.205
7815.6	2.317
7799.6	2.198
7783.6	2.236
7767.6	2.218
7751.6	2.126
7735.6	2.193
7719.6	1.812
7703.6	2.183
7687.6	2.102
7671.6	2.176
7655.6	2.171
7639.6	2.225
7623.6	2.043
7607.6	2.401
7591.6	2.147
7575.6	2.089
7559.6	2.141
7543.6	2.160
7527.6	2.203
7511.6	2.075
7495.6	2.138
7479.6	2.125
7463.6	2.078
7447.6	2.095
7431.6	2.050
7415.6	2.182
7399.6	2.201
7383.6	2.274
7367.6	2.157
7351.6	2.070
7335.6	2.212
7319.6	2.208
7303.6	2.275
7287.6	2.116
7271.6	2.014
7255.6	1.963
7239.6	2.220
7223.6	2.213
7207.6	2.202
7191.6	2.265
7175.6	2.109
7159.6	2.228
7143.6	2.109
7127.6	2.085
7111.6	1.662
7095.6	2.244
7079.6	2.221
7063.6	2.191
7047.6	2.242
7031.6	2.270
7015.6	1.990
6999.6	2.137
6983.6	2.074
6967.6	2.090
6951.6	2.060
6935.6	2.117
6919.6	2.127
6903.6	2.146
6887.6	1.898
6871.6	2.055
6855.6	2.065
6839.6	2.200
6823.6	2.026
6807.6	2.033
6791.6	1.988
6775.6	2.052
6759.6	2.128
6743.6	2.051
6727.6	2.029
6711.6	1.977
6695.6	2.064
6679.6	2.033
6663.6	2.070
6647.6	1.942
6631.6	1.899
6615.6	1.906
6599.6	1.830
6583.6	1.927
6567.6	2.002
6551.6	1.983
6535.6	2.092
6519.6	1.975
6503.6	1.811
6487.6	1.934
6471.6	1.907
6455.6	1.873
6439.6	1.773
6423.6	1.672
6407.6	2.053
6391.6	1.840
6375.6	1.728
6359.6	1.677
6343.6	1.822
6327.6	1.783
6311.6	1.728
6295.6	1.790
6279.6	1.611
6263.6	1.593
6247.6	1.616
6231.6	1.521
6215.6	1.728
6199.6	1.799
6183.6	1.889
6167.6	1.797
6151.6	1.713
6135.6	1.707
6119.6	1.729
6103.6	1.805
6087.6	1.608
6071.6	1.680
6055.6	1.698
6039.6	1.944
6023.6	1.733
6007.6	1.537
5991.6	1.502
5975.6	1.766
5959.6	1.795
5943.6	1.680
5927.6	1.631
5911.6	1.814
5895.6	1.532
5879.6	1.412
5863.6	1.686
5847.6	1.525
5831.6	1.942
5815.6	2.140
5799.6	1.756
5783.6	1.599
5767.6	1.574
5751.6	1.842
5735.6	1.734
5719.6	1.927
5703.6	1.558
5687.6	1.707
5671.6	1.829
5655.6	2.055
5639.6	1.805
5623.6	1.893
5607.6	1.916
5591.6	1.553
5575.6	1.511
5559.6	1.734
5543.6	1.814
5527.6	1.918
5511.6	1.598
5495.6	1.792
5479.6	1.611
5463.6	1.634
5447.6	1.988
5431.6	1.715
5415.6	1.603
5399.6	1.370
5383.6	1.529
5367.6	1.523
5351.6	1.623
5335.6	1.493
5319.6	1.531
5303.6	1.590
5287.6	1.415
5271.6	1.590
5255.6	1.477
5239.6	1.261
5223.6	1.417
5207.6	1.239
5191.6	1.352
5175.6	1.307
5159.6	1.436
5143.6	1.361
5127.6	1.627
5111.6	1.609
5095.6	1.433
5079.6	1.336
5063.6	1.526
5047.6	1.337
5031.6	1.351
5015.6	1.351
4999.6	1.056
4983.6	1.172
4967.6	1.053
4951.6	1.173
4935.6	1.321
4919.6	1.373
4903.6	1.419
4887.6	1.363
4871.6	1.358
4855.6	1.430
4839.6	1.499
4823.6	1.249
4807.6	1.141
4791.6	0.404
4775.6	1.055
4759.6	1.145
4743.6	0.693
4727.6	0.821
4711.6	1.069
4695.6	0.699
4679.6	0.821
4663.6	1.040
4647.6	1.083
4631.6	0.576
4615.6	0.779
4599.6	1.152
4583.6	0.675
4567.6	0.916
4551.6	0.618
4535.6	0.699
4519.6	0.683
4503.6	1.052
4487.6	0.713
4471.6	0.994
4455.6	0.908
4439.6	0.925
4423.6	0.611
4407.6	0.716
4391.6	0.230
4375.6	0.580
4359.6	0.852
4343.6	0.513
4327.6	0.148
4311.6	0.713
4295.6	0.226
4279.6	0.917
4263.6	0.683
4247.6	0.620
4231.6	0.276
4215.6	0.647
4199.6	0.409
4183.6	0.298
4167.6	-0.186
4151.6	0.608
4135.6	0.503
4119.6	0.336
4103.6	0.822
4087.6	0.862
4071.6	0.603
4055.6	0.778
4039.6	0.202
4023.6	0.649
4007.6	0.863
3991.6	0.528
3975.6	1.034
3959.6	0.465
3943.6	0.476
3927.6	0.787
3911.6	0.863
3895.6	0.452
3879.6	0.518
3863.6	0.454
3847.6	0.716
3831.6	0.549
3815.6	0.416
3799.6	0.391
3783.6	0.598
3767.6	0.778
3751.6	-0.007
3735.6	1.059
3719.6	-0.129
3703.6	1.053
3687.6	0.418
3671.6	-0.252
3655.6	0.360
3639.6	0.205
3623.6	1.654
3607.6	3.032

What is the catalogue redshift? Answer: 0.21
